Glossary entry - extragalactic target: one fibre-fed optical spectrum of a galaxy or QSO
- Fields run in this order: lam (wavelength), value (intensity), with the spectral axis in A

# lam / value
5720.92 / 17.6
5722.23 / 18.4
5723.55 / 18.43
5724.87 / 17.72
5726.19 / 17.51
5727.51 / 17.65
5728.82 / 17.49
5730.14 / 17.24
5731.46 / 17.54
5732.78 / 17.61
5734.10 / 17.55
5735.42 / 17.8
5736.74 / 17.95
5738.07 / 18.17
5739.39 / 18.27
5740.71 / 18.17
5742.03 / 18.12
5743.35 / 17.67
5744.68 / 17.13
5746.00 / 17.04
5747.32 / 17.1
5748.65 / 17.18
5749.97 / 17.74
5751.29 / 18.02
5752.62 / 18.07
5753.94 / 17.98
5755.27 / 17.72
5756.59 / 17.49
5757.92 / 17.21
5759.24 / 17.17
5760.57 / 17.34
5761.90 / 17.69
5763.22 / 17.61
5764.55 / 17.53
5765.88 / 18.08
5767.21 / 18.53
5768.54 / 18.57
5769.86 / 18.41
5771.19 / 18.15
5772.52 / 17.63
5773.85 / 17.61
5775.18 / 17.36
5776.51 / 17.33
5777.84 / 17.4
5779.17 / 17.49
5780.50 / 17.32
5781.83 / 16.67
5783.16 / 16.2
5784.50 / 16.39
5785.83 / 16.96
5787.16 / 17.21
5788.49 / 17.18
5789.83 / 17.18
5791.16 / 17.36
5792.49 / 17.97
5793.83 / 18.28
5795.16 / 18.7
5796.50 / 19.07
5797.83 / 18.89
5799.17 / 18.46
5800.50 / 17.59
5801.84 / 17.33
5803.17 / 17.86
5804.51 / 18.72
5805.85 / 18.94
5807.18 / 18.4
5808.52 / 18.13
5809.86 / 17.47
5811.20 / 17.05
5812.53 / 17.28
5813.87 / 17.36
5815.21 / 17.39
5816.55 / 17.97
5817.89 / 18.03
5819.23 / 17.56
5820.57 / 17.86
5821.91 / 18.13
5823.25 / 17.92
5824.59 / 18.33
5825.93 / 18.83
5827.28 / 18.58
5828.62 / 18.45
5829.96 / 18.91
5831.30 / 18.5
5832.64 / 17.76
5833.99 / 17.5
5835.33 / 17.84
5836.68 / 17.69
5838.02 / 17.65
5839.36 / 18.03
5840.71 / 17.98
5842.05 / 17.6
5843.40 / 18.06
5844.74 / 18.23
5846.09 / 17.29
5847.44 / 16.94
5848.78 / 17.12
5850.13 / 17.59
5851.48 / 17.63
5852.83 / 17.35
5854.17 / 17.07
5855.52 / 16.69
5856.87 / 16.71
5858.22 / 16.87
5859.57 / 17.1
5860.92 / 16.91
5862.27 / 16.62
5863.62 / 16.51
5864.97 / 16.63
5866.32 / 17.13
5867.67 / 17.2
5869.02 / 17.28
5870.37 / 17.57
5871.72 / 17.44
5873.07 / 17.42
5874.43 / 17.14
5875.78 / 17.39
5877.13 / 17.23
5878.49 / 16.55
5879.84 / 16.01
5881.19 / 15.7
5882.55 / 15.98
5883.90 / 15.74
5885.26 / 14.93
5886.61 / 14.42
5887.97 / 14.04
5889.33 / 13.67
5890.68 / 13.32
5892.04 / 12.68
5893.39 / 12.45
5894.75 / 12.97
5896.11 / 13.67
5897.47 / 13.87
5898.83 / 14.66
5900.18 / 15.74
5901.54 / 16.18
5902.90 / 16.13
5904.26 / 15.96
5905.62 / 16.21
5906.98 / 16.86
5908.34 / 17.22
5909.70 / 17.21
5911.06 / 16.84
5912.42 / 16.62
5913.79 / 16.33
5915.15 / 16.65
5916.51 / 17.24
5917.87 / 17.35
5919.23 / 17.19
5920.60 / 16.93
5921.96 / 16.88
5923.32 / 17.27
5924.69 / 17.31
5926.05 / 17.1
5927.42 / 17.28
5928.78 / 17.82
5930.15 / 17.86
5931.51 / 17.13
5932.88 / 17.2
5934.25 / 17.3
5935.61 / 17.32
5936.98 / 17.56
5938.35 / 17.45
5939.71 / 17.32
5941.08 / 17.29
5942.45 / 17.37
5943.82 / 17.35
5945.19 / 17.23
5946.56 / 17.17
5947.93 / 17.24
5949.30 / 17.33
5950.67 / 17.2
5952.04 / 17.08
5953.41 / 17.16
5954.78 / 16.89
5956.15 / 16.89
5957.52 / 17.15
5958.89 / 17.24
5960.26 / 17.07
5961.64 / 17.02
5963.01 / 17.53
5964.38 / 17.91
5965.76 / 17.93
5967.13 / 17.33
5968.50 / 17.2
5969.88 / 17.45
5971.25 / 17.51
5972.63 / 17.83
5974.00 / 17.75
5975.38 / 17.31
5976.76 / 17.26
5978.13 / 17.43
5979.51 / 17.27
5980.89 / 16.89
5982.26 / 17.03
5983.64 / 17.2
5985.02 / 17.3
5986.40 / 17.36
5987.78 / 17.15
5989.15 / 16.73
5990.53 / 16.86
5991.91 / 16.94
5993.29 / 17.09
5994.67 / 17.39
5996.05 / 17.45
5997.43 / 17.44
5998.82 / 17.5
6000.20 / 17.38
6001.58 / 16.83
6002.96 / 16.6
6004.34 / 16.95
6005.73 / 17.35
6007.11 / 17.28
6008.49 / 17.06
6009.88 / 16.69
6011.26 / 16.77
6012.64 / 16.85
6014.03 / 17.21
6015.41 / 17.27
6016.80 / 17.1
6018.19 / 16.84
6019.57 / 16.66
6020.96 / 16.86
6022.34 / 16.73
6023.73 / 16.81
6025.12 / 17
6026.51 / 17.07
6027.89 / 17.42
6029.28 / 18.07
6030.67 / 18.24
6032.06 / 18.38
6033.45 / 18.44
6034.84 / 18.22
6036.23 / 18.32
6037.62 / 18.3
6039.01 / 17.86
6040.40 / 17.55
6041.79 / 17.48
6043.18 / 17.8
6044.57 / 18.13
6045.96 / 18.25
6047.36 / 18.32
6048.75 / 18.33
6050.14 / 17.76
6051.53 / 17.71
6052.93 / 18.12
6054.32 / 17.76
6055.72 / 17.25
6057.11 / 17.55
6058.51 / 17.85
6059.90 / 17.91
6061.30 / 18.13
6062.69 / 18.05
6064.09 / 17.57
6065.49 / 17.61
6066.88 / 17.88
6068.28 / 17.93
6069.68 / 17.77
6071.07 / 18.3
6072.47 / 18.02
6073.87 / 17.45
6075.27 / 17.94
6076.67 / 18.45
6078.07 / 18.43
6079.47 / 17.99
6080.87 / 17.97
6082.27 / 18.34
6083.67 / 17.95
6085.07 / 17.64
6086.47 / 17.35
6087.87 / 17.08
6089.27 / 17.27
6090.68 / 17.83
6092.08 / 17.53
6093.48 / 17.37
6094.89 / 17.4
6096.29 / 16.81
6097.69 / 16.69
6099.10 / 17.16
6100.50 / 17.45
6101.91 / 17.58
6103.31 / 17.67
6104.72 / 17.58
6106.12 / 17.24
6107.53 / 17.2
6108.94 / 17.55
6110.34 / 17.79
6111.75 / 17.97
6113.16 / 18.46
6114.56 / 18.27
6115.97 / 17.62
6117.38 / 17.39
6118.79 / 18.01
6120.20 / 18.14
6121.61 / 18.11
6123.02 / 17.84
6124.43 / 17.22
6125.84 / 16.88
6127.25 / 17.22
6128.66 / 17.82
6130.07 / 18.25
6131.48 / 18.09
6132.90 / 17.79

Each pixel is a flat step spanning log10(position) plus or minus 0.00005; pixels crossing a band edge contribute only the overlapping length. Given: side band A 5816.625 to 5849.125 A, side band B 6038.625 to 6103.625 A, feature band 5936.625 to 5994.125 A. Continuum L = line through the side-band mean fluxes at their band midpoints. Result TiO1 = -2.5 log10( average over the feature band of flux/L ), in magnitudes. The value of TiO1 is 0.04 mag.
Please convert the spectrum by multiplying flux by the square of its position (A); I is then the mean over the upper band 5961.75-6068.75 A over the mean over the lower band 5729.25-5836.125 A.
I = 1.1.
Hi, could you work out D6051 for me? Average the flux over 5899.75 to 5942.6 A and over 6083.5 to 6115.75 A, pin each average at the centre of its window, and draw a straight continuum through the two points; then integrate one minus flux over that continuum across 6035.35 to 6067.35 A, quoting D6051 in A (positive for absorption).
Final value -1.0 A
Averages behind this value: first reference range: 17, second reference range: 17.5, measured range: 17.9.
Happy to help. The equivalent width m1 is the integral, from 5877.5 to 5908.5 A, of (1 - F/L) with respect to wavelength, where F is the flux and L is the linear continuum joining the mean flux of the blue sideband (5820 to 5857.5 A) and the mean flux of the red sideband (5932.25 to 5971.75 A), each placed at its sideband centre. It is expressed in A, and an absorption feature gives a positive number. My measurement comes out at 4.54 A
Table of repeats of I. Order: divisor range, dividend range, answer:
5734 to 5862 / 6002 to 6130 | 1.09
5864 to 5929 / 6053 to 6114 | 1.17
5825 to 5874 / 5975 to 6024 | 1.03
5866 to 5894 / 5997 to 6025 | 1.13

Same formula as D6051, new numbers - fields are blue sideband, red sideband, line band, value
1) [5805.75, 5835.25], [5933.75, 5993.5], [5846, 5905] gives 5.7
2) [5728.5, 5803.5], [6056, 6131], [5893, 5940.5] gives 3.1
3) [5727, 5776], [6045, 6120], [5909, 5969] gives 1.7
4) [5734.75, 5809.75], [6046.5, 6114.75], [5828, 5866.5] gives 0.6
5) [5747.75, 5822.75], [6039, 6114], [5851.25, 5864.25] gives 0.6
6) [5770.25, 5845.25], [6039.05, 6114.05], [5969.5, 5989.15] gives 0.5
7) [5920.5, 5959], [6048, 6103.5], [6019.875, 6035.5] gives 0.0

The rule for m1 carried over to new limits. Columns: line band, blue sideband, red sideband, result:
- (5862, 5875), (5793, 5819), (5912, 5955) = 0.4 A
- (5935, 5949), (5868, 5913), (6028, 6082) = -0.8 A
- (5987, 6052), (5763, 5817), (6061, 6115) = 1.1 A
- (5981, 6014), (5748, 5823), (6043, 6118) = 1.2 A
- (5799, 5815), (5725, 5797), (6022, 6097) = -0.2 A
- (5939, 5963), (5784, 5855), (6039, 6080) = 0.9 A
